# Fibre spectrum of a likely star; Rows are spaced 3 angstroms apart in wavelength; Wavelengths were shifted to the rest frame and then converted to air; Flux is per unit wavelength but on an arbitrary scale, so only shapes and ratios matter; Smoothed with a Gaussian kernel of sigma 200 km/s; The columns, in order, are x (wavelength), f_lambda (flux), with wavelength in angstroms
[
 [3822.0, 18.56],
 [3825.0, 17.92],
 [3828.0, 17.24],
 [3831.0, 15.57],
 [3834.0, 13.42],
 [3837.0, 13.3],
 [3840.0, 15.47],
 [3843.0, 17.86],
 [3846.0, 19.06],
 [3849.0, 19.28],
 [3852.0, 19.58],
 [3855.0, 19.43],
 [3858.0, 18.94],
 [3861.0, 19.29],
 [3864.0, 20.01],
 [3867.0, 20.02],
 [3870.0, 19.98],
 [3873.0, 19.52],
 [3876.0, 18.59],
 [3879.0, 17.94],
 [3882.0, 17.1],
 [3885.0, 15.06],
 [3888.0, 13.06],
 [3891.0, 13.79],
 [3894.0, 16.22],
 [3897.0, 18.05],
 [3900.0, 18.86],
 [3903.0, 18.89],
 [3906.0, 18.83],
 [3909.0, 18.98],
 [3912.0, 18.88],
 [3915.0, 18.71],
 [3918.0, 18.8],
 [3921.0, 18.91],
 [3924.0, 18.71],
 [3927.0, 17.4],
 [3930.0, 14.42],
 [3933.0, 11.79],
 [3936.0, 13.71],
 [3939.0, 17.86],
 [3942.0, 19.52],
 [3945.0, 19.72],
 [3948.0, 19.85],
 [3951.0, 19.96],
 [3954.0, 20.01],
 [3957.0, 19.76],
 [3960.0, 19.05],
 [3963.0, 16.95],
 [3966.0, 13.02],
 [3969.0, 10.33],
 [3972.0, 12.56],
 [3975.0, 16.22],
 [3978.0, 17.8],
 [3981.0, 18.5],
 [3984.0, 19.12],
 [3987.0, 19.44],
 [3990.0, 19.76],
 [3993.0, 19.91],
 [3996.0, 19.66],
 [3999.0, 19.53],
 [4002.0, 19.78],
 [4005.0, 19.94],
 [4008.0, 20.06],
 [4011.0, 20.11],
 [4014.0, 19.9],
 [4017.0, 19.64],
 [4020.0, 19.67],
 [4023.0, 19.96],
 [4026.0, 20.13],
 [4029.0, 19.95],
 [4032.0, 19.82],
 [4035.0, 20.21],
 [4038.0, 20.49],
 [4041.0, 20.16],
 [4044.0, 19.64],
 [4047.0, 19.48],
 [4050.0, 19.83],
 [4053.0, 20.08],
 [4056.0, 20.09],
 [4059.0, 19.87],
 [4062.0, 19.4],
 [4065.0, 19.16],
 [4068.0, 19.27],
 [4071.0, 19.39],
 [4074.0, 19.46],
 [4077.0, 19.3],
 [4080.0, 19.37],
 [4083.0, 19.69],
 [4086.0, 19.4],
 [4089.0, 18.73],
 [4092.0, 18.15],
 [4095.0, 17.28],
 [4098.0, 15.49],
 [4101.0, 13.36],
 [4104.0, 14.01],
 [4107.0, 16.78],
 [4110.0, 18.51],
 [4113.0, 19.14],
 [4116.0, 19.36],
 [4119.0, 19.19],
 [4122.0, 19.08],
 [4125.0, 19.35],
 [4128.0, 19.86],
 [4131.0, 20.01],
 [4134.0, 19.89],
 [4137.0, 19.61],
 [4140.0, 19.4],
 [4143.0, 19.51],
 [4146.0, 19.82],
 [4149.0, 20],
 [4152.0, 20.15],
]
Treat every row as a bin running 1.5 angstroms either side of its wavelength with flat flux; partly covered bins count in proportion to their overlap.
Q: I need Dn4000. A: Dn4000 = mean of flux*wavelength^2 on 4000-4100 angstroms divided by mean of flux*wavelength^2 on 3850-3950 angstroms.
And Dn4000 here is 1.2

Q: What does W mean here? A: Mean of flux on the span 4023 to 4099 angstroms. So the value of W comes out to 19.4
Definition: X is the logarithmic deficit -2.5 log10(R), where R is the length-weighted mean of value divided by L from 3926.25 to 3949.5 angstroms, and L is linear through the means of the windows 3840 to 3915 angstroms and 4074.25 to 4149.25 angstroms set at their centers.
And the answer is 0.09 mag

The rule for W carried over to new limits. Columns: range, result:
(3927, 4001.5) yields 17.5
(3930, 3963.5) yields 17.9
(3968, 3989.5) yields 16.6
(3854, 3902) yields 17.9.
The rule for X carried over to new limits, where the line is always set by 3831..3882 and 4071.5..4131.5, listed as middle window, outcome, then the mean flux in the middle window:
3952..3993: 0.06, 17.3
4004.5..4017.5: -0.10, 20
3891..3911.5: 0.01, 18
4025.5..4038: -0.11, 20.1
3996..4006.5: -0.09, 19.7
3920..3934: 0.12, 16.3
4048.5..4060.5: -0.10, 20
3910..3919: -0.04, 18.8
